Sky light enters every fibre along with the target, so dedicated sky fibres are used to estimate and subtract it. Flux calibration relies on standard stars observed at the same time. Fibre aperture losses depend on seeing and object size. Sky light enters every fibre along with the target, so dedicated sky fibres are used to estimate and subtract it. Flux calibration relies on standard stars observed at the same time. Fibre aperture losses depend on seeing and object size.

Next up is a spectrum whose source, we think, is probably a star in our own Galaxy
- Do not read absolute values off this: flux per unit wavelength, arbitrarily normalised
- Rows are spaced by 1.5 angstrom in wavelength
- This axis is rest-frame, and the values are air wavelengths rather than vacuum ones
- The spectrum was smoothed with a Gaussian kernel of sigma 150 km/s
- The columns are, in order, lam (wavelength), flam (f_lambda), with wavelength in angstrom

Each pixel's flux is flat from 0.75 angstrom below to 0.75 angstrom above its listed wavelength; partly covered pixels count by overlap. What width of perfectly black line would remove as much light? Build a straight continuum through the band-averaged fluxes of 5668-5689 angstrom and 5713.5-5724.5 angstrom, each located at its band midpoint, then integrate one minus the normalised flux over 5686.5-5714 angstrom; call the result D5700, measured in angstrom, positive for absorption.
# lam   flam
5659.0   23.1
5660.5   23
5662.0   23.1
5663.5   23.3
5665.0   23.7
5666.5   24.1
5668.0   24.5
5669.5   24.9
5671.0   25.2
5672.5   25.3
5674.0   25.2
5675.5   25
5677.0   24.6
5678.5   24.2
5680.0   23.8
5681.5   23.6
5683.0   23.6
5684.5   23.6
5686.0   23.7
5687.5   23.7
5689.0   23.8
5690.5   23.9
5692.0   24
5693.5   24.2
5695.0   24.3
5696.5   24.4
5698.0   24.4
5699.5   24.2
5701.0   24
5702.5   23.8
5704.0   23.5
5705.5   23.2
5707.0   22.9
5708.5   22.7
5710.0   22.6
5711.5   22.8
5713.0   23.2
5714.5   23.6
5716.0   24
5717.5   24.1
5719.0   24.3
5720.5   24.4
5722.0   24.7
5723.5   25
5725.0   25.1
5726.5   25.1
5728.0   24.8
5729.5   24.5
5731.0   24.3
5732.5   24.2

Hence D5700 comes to 0.8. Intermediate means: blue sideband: 24.3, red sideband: 24.3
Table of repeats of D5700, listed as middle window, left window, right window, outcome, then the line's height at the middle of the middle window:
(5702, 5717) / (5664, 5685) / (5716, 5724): 0.7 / 24.4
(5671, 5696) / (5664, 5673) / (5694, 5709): 0.0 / 24.2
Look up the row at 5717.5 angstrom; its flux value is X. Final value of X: 24.1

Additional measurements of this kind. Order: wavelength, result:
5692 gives 24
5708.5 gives 22.7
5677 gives 24.6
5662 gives 23.1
